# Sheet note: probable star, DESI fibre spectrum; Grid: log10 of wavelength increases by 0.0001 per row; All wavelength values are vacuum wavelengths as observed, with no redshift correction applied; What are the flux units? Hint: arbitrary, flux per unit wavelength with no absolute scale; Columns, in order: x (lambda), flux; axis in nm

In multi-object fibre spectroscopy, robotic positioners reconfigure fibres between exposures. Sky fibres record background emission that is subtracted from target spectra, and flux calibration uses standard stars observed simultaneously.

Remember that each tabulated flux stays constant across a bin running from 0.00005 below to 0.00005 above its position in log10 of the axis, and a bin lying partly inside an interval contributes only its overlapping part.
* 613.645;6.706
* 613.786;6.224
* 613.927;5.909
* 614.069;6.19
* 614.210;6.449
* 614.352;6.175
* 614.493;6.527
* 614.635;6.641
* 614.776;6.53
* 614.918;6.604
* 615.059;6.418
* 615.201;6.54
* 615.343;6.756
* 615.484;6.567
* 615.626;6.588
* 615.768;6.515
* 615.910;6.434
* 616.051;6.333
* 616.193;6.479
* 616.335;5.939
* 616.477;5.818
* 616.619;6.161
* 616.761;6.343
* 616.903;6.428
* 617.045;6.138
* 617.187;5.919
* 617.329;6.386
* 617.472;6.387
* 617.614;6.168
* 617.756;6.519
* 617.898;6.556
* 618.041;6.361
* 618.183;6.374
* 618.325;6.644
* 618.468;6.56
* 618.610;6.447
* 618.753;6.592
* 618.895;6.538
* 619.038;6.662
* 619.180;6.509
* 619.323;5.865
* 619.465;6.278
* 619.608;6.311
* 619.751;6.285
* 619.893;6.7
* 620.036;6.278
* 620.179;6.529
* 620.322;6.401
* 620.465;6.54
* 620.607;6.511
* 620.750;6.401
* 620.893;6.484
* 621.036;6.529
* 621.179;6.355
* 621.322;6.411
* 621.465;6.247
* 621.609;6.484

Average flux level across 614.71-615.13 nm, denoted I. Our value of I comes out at 6.52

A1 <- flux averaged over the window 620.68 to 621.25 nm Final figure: 6.44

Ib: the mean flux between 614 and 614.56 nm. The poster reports 6.34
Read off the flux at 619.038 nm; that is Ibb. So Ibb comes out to 6.662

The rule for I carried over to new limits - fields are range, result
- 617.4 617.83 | 6.36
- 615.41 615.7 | 6.58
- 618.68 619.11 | 6.6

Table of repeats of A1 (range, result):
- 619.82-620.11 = 6.49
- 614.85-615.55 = 6.58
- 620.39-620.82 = 6.49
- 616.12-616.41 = 6.2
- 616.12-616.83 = 6.15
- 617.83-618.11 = 6.44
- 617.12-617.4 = 6.16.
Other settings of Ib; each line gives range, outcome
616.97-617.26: 6.04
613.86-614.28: 6.18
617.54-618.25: 6.4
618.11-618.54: 6.53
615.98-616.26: 6.42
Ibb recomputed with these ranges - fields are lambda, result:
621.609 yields 6.484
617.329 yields 6.386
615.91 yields 6.434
